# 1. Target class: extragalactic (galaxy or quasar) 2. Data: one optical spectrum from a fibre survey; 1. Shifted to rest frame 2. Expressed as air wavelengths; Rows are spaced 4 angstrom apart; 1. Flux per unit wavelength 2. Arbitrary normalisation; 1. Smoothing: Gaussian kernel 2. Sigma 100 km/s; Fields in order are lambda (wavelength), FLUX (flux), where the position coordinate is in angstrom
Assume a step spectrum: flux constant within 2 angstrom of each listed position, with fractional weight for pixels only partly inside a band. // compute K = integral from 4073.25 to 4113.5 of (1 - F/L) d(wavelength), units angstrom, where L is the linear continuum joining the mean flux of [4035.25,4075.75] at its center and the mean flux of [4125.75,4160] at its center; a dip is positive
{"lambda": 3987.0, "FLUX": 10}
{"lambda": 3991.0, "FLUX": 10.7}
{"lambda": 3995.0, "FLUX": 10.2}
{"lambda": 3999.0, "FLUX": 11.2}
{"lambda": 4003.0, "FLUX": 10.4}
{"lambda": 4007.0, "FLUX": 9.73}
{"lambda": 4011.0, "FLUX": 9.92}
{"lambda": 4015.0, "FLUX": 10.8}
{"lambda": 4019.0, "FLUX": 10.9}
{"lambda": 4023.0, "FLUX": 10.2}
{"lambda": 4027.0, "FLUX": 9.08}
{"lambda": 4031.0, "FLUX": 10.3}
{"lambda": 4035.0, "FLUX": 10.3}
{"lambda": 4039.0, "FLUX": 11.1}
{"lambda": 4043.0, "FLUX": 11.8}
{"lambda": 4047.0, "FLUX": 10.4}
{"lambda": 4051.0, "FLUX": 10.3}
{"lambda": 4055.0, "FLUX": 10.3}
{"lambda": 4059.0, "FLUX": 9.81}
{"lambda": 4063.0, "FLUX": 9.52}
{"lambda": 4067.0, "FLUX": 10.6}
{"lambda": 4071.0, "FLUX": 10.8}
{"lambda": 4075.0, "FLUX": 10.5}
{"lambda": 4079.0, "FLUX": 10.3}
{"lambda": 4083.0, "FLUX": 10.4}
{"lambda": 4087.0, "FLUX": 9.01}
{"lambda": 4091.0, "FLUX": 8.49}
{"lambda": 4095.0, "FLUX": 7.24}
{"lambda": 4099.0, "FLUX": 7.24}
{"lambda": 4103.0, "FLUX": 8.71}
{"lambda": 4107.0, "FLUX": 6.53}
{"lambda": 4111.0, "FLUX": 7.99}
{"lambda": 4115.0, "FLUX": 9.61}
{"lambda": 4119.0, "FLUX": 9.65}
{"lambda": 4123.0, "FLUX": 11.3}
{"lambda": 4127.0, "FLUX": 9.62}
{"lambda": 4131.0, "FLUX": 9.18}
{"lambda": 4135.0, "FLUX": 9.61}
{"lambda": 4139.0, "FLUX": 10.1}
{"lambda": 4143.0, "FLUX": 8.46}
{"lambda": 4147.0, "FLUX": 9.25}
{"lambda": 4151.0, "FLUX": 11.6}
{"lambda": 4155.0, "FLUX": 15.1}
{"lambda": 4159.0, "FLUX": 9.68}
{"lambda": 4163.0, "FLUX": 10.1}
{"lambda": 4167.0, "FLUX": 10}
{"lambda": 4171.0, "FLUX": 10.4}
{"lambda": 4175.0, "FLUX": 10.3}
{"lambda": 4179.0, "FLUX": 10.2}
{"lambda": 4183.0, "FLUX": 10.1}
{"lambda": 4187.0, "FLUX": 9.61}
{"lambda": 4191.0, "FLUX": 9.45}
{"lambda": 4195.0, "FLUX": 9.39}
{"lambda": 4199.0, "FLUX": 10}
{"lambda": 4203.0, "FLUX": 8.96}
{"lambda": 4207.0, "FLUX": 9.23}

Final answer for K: 6.9 angstrom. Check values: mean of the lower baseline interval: 10.5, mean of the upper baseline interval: 10.3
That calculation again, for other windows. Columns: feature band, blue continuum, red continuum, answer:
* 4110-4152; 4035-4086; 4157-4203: 1.9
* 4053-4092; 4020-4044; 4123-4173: 1.4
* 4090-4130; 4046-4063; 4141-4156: 7.2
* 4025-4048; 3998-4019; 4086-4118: -1.9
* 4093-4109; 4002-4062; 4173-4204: 4.2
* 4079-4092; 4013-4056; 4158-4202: 1.0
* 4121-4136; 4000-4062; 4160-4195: 0.2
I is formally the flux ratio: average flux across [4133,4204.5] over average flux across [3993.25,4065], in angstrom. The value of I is 0.98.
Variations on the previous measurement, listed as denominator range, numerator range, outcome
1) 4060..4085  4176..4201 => 0.95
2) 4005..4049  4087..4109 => 0.75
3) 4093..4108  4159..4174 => 1.35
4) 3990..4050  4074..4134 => 0.86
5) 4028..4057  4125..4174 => 0.97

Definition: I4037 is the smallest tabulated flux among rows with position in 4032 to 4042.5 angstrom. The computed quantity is 10.3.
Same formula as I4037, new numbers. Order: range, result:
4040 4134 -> 6.53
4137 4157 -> 8.46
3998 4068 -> 9.08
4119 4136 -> 9.18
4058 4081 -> 9.52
